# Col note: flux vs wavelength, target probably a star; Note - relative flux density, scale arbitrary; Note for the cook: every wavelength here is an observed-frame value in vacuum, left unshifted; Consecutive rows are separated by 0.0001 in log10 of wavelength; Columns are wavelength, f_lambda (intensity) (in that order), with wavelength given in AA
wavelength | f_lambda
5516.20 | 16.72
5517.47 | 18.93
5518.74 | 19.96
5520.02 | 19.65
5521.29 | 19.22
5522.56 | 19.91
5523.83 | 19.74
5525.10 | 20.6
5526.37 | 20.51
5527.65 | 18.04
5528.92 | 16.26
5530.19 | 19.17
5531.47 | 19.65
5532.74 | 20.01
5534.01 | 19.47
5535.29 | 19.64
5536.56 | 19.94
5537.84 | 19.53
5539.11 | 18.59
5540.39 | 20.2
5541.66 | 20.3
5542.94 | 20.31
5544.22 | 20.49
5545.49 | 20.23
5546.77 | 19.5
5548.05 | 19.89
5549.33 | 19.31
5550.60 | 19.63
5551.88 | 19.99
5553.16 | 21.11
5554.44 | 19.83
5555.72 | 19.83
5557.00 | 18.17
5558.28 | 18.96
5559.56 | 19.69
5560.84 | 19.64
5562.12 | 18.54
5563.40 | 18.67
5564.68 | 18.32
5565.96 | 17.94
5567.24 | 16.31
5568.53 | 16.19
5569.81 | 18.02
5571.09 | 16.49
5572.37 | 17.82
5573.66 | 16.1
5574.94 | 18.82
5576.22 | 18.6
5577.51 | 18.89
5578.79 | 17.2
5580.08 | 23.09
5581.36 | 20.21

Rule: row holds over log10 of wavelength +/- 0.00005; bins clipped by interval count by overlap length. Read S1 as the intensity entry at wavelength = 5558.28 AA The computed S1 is 18.96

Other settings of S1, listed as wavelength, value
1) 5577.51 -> 18.89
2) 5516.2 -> 16.72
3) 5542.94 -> 20.31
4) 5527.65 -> 18.04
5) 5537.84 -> 19.53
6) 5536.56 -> 19.94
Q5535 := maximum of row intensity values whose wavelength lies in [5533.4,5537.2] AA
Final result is 19.94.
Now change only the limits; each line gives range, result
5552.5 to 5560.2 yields 21.11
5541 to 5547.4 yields 20.49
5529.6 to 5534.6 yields 20.01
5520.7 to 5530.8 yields 20.6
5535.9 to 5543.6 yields 20.31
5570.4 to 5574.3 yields 17.82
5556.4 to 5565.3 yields 19.69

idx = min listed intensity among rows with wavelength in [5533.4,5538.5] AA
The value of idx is 19.47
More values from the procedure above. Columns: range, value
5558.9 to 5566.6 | 17.94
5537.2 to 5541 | 18.59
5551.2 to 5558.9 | 18.17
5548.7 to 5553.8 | 19.31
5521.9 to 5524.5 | 19.74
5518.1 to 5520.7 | 19.65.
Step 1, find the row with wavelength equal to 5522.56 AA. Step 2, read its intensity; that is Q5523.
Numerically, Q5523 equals 19.91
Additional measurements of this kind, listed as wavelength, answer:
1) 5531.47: 19.65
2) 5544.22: 20.49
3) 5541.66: 20.3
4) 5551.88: 19.99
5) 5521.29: 19.22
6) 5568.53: 16.19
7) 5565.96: 17.94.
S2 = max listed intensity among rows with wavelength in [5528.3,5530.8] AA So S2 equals 19.17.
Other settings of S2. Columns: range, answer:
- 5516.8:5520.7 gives 19.96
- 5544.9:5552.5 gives 20.23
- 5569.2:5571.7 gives 18.02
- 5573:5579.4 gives 18.89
